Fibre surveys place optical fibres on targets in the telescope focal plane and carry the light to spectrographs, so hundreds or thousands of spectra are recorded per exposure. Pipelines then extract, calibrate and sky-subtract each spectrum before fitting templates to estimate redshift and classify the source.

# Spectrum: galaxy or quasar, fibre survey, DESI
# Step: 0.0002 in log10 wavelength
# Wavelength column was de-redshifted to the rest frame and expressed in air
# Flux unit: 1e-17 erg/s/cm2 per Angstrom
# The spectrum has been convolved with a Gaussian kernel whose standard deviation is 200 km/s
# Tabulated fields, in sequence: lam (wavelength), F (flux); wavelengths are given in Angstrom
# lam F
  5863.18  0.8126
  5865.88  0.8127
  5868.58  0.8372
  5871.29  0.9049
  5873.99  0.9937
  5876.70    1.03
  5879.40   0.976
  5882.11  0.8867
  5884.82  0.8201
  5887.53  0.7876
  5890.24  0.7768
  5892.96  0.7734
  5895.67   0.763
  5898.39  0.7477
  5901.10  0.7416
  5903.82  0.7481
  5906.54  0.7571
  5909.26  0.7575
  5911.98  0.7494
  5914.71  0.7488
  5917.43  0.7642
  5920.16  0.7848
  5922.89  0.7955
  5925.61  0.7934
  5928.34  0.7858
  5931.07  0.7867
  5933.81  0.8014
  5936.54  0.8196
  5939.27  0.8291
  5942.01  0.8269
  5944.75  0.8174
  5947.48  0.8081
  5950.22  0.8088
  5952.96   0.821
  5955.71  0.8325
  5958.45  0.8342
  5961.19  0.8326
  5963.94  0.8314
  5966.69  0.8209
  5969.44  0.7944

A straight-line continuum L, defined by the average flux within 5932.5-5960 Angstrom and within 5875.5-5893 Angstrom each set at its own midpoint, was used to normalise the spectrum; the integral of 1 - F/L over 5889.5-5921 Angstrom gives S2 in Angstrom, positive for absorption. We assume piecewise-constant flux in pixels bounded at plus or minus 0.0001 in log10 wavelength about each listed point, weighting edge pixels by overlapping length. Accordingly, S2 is 3.48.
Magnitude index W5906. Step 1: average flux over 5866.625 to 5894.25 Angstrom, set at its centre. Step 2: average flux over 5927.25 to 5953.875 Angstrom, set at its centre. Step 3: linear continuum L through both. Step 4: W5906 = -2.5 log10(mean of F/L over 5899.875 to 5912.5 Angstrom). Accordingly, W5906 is 0.13 mag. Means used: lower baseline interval 0.877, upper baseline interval 0.811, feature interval 0.751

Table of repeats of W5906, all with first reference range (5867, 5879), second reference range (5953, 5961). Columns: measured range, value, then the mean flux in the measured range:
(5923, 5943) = 0.07 mag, 0.805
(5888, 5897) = 0.19 mag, 0.773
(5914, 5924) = 0.14 mag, 0.774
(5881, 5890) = 0.13 mag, 0.823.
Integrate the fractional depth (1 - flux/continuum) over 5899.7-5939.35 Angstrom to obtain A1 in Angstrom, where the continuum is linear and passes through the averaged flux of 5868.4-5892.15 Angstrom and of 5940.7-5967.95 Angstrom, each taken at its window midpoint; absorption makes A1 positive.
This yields 3.6 Angstrom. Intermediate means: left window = 0.89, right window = 0.823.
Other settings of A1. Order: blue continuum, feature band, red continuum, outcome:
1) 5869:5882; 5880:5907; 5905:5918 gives 2.20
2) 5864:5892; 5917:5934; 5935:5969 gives 1.11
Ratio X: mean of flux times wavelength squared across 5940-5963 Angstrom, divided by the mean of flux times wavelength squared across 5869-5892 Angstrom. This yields 0.9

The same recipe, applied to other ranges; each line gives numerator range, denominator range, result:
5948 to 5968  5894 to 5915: 1.12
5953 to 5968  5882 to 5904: 1.09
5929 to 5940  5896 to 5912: 1.08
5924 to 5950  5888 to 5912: 1.08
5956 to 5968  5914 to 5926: 1.08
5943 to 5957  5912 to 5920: 1.09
